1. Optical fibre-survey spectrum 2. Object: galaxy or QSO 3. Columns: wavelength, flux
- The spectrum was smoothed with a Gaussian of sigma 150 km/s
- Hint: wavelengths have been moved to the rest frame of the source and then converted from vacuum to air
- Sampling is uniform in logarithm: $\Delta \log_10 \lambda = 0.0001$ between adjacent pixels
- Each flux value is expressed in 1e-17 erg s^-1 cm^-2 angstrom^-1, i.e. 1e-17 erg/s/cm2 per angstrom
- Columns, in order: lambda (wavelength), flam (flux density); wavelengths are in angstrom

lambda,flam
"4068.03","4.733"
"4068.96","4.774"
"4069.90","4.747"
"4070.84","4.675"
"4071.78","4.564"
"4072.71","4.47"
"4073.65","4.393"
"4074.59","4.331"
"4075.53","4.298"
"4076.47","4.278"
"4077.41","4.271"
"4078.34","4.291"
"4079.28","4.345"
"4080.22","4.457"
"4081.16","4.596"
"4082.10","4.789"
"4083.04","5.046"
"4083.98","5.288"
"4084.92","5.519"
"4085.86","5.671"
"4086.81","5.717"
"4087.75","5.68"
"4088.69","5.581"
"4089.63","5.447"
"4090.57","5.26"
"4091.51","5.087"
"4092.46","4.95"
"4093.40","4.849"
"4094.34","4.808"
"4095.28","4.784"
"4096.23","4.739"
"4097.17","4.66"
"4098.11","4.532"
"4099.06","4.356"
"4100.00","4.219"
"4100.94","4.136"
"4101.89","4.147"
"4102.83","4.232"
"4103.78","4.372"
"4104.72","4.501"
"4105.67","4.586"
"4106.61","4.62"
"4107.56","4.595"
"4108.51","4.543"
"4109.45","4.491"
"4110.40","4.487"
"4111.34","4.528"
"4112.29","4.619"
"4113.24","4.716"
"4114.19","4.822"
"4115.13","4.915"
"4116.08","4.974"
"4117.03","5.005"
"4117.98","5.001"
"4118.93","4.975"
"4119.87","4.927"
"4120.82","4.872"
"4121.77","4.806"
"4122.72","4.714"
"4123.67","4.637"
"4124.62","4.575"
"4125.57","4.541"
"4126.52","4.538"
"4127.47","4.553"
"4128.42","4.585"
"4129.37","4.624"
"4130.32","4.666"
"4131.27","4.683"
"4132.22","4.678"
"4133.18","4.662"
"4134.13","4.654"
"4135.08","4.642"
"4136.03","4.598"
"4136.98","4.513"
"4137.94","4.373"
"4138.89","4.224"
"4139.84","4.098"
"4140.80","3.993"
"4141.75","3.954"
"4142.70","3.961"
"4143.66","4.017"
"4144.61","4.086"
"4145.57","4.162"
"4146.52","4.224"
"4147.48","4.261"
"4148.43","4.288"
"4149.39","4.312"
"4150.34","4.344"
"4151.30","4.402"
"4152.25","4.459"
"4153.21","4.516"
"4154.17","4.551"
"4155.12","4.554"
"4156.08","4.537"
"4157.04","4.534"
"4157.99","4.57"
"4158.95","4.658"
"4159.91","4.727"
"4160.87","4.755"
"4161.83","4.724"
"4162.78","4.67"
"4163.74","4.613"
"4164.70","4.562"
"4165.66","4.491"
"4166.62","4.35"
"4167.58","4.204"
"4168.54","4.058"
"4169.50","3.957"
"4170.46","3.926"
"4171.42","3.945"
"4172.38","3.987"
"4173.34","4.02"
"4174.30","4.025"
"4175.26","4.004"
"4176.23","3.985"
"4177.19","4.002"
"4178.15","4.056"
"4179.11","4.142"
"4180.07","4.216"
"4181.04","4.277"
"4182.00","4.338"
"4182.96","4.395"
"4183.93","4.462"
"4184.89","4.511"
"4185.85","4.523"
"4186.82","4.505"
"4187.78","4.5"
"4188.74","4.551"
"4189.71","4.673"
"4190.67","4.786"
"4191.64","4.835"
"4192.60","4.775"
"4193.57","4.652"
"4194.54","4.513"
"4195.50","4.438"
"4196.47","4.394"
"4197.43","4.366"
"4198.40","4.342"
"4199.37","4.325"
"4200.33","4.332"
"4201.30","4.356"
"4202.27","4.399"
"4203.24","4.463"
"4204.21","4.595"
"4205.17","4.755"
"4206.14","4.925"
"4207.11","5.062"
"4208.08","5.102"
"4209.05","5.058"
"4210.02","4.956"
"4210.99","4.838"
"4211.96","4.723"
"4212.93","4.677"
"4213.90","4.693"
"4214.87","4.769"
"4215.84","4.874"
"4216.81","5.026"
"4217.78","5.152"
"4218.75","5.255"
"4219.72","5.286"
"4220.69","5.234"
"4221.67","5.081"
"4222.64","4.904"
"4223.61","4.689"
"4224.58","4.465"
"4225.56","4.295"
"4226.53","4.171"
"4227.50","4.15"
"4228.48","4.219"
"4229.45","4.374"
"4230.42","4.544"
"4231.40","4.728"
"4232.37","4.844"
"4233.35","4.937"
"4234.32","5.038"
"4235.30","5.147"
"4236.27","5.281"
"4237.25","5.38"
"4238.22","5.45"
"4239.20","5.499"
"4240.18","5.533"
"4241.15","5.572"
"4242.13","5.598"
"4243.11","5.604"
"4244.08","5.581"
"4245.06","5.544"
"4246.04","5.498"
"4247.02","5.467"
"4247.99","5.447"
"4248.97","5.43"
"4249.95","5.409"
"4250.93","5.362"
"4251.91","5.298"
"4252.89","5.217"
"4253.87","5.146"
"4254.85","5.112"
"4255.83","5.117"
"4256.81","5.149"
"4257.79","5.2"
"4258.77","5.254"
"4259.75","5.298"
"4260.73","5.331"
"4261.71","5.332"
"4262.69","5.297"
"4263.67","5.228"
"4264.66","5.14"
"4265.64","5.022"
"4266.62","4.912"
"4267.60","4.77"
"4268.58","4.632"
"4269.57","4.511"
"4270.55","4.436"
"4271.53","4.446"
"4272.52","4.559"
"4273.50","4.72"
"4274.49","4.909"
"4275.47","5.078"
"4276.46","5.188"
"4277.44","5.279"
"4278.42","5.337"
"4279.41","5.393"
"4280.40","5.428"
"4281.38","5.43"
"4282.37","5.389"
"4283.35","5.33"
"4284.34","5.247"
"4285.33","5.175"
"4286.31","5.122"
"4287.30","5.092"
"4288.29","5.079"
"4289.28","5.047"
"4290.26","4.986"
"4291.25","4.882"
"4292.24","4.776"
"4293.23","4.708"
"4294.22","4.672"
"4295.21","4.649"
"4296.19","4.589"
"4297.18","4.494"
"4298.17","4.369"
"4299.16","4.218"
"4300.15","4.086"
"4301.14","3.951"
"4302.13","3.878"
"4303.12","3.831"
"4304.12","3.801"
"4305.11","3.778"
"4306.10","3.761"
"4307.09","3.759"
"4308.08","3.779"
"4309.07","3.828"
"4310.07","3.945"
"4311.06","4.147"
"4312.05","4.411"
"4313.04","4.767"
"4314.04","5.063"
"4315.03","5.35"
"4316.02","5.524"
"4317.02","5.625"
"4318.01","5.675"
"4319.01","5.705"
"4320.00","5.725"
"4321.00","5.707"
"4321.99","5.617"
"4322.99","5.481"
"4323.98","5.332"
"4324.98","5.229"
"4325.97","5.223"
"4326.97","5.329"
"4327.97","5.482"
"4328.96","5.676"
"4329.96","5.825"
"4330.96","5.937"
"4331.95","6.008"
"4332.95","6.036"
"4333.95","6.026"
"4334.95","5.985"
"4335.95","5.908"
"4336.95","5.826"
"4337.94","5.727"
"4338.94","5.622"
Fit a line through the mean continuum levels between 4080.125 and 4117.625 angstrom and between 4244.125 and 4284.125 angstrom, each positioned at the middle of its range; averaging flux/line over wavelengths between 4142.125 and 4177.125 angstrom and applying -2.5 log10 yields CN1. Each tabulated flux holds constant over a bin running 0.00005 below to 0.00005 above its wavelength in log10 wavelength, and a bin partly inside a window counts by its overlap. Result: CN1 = 0.15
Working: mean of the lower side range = 4.81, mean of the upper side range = 5.16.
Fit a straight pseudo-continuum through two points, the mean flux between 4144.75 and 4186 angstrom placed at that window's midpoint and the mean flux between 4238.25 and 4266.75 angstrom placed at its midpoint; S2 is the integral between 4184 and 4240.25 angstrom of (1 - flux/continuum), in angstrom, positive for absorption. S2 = 1.37 angstrom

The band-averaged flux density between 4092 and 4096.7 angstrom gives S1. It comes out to 4.83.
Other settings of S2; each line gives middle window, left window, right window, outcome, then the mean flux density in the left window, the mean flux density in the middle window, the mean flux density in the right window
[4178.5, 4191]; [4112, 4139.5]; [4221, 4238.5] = 0.8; 4.69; 4.45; 4.76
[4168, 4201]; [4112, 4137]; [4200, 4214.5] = 2.9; 4.73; 4.32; 4.73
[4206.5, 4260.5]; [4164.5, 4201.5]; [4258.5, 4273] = -4.2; 4.33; 5.07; 4.94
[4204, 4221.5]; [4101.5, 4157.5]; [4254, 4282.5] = -0.4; 4.52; 4.95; 5.06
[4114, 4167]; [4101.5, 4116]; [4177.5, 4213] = 0.3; 4.56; 4.54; 4.56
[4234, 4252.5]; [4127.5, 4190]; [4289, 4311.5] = -4.9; 4.36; 5.43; 4.25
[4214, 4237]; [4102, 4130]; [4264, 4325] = -0.2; 4.66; 4.81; 4.82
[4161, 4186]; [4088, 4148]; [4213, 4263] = 3.0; 4.6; 4.25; 5.1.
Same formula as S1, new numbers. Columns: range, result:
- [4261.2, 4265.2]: 5.24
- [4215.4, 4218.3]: 5.03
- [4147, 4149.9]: 4.29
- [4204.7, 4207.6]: 4.91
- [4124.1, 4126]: 4.56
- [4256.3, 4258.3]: 5.18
